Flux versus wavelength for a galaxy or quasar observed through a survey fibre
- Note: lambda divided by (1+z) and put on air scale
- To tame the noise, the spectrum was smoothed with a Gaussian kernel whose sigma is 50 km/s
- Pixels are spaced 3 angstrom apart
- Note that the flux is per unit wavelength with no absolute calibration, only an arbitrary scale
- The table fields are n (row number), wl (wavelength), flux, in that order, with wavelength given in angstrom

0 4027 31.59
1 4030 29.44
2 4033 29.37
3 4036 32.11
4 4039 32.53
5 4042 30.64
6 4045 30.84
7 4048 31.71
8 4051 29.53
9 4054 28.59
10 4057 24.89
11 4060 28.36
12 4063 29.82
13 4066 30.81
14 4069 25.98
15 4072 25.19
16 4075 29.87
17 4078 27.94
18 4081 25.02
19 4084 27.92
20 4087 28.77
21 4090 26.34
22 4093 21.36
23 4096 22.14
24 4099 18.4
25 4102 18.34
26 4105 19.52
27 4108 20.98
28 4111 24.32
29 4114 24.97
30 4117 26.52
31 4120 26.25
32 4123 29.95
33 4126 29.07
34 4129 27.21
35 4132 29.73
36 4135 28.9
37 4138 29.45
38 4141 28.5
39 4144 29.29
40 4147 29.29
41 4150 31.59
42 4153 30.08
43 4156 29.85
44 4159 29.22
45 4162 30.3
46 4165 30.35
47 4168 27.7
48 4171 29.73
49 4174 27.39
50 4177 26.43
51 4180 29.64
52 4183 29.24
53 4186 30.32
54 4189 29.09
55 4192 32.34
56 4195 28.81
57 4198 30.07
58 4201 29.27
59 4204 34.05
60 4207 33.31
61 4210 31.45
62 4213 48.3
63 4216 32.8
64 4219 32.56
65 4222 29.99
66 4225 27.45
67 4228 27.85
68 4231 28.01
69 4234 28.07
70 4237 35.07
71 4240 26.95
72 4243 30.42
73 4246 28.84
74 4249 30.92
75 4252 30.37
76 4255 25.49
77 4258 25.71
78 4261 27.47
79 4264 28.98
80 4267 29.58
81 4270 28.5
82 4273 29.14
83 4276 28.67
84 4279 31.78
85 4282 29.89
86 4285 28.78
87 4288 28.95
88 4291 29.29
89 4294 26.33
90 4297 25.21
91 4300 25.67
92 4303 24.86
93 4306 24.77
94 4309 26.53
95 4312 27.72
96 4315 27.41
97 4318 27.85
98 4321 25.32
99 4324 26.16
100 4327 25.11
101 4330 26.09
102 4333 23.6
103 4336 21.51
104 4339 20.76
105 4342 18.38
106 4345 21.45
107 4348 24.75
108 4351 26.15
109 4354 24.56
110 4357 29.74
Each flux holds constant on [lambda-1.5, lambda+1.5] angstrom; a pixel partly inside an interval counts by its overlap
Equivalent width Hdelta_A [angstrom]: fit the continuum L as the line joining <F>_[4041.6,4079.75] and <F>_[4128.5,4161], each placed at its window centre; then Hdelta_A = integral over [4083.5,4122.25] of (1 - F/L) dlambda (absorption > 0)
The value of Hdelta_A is 7.4 angstrom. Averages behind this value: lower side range 28.7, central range 23.5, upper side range 29.5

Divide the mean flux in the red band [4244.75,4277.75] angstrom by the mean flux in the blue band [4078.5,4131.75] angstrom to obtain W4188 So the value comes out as 1.2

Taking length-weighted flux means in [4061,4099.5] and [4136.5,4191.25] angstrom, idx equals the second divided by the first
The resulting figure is 1.11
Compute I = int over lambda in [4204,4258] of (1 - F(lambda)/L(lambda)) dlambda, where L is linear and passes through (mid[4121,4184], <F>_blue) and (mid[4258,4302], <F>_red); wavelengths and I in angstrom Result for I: -4.41 angstrom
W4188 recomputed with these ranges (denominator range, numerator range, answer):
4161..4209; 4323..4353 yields 0.78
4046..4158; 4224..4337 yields 1.03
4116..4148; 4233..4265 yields 1.01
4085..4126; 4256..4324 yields 1.15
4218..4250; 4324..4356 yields 0.79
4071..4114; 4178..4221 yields 1.34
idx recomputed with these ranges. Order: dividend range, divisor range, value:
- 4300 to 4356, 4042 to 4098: 0.90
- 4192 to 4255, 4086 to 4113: 1.40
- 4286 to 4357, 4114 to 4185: 0.88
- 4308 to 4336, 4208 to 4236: 0.81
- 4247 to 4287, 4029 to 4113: 1.08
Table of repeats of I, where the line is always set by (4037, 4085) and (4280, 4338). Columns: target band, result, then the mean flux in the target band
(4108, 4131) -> 1.3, 26.6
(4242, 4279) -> -2.7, 28.8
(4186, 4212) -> -3.7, 31.3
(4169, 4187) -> -0.7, 28.7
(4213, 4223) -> -2.6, 34.4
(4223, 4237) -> -0.8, 28.7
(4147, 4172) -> -1.8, 29.8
